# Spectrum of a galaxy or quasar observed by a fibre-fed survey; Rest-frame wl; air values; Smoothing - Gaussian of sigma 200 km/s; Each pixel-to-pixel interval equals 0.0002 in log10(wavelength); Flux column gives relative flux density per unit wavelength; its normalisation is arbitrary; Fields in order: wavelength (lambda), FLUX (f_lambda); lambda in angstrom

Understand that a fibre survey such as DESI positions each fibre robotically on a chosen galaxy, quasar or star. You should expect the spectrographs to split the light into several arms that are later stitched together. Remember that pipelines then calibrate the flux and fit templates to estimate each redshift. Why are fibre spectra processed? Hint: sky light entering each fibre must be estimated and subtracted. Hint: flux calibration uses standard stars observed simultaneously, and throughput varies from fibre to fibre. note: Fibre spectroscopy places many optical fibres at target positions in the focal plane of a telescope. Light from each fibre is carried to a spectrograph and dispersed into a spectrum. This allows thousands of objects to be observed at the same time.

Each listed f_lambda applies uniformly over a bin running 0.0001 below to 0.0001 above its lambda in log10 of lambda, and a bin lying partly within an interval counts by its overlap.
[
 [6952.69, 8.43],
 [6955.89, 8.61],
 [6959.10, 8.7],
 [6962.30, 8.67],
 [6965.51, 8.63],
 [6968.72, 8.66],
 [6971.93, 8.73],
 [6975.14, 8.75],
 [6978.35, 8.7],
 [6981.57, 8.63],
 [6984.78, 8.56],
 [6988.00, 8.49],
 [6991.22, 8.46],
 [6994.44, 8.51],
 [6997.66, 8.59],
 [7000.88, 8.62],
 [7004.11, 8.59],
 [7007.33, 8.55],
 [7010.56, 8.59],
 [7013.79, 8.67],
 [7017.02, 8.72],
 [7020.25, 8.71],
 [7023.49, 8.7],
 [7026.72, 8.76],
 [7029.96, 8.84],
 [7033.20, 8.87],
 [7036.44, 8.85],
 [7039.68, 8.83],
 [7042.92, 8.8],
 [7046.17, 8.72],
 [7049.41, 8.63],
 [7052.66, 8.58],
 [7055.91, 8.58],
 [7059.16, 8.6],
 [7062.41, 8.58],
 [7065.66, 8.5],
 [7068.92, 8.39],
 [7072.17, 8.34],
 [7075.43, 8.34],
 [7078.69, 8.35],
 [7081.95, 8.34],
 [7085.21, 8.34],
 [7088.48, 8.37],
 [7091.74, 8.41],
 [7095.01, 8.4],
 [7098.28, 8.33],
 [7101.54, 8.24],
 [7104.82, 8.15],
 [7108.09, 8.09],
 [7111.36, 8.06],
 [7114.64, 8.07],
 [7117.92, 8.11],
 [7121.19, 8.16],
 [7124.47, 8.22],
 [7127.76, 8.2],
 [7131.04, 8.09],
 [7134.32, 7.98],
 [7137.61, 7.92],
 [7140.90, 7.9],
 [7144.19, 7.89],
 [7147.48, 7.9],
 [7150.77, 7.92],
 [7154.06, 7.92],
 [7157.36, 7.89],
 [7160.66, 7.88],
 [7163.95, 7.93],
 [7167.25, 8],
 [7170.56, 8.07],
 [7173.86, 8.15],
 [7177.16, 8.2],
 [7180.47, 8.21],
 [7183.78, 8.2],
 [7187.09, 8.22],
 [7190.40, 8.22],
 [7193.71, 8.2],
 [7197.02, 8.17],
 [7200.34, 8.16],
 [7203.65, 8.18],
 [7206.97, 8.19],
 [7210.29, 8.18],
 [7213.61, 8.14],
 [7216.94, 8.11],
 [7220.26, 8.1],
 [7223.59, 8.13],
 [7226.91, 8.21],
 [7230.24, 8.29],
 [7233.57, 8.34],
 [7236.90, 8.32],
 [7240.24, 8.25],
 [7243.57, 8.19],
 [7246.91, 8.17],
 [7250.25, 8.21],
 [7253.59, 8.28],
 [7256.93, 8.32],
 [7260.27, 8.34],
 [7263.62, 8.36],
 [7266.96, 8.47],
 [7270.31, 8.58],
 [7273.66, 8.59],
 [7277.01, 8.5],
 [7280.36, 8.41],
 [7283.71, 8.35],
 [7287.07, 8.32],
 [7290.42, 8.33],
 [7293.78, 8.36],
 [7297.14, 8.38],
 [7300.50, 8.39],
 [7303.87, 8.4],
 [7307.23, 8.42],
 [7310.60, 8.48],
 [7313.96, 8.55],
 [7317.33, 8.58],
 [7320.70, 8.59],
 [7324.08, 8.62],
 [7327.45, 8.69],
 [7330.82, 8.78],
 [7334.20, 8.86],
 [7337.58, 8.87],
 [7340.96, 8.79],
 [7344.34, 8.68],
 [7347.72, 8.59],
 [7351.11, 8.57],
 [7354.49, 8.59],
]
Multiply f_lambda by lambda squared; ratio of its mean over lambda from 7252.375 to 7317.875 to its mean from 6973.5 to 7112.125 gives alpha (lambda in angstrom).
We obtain 1.06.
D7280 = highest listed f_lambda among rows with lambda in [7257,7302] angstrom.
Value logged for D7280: 8.59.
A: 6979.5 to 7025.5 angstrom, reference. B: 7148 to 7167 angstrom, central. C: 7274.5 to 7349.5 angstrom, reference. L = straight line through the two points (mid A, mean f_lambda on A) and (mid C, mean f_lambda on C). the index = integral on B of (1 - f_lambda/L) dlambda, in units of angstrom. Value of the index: 1.5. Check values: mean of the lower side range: 8.6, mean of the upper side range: 8.54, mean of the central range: 7.92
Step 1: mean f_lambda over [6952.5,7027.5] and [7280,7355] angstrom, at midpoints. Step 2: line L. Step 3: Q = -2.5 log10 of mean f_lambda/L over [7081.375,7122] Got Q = 0.05 mag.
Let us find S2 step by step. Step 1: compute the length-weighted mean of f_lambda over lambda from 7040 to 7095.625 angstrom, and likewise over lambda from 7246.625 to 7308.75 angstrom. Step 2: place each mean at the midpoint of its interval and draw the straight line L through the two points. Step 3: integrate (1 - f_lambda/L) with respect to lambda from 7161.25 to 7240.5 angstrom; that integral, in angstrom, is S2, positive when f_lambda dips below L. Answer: 2.40 angstrom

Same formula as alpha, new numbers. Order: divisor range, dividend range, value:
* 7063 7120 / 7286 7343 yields 1.10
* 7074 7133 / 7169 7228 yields 1.02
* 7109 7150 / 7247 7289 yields 1.08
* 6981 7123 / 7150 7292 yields 1.01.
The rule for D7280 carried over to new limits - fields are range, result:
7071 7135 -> 8.41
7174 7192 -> 8.22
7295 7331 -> 8.78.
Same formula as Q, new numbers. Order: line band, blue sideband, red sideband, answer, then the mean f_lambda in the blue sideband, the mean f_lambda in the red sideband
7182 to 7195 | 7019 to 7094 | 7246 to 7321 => 0.035 mag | 8.58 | 8.41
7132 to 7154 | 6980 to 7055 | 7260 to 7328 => 0.085 mag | 8.66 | 8.46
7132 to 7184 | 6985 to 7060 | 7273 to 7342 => 0.080 mag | 8.66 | 8.53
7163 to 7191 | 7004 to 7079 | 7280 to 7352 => 0.060 mag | 8.63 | 8.55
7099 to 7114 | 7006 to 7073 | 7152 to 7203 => 0.032 mag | 8.66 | 8.1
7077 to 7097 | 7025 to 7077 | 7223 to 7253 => 0.025 mag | 8.64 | 8.24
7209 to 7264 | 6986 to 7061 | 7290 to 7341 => 0.047 mag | 8.66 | 8.57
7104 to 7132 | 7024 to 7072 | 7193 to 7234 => 0.044 mag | 8.67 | 8.18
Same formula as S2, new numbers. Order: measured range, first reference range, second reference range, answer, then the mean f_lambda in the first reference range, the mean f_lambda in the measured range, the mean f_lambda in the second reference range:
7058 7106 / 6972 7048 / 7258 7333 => 1.38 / 8.68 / 8.38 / 8.48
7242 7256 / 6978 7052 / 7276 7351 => 0.58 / 8.67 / 8.22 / 8.54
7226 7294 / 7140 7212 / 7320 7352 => 0.52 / 8.07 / 8.34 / 8.71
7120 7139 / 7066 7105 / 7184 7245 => 0.46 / 8.34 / 8.09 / 8.2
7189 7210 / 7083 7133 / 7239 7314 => 0.29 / 8.22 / 8.19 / 8.37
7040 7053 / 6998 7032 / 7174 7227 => -0.18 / 8.67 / 8.71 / 8.18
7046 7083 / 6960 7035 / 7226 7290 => 0.37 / 8.65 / 8.49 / 8.34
